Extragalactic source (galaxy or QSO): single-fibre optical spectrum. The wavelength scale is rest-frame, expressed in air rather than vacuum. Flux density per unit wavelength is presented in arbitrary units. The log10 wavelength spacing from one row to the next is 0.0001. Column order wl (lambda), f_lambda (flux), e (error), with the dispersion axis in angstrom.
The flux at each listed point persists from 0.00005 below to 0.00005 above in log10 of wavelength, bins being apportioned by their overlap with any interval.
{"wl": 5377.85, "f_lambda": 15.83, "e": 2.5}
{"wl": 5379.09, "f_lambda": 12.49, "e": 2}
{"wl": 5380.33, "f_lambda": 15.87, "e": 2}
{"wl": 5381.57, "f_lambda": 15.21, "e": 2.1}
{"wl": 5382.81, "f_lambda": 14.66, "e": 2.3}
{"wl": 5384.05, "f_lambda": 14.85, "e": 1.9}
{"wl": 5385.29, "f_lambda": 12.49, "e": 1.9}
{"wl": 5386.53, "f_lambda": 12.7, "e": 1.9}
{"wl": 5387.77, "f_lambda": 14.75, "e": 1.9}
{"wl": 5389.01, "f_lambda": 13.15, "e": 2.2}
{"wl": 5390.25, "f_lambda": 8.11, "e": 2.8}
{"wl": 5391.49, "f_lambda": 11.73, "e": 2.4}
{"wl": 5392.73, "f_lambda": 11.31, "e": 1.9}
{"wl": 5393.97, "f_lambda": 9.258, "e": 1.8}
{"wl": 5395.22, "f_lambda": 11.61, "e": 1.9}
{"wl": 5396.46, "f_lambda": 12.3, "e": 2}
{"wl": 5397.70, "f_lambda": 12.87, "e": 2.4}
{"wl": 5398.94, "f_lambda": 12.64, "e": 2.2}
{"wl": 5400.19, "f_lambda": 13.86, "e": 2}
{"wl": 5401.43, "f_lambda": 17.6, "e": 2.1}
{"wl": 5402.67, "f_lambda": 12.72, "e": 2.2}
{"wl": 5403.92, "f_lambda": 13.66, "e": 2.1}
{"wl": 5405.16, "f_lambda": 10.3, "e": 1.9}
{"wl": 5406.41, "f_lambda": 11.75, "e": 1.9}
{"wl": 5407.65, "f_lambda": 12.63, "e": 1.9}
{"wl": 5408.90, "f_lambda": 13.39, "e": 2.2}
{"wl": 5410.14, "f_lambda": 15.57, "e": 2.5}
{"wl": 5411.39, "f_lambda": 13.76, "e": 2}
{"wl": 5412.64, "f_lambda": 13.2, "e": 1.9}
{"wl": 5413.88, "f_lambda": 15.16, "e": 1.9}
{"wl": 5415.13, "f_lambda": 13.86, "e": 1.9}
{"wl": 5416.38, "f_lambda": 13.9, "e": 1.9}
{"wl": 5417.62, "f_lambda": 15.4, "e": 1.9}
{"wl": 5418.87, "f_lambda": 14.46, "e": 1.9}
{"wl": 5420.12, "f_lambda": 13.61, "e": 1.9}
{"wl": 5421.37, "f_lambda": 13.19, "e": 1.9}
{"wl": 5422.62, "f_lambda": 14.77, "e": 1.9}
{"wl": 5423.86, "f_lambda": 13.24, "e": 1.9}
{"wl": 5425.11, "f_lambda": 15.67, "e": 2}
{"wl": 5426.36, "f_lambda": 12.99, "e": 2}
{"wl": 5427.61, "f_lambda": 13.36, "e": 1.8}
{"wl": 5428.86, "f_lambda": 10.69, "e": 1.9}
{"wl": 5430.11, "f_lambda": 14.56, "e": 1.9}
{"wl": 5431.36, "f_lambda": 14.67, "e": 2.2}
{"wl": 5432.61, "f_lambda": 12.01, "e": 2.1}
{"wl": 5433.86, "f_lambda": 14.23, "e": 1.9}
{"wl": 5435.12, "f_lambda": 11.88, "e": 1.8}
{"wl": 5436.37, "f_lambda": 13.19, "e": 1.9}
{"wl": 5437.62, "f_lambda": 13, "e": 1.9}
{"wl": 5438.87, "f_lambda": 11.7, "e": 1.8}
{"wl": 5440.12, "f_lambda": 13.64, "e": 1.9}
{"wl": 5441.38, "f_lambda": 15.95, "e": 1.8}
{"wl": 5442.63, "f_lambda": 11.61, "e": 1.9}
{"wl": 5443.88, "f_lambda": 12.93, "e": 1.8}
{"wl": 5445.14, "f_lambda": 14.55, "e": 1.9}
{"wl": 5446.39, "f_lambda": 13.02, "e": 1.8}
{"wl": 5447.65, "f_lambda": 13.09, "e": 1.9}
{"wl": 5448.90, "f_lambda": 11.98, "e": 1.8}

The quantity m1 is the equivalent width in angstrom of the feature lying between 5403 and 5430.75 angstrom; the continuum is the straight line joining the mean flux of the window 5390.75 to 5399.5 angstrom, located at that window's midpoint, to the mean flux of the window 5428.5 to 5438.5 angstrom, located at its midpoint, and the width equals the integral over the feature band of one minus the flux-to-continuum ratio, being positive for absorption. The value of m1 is -2.6 angstrom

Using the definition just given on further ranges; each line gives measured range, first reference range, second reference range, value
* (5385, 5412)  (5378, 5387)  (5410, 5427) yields 2.9 angstrom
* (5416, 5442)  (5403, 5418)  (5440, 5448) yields -0.2 angstrom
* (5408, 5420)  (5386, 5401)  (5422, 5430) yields -1.1 angstrom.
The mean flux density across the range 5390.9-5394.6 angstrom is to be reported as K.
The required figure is 10.7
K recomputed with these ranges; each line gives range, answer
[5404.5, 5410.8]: 12.7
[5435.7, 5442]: 13.5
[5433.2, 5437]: 13.1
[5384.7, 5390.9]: 12.2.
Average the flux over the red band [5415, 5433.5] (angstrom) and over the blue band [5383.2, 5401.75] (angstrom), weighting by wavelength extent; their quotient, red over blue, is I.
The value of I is 1.1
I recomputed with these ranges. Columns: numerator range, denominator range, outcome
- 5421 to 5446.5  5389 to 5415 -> 1.05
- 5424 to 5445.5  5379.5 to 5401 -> 1.04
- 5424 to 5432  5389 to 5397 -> 1.25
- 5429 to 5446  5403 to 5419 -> 0.98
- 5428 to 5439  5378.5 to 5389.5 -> 0.92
